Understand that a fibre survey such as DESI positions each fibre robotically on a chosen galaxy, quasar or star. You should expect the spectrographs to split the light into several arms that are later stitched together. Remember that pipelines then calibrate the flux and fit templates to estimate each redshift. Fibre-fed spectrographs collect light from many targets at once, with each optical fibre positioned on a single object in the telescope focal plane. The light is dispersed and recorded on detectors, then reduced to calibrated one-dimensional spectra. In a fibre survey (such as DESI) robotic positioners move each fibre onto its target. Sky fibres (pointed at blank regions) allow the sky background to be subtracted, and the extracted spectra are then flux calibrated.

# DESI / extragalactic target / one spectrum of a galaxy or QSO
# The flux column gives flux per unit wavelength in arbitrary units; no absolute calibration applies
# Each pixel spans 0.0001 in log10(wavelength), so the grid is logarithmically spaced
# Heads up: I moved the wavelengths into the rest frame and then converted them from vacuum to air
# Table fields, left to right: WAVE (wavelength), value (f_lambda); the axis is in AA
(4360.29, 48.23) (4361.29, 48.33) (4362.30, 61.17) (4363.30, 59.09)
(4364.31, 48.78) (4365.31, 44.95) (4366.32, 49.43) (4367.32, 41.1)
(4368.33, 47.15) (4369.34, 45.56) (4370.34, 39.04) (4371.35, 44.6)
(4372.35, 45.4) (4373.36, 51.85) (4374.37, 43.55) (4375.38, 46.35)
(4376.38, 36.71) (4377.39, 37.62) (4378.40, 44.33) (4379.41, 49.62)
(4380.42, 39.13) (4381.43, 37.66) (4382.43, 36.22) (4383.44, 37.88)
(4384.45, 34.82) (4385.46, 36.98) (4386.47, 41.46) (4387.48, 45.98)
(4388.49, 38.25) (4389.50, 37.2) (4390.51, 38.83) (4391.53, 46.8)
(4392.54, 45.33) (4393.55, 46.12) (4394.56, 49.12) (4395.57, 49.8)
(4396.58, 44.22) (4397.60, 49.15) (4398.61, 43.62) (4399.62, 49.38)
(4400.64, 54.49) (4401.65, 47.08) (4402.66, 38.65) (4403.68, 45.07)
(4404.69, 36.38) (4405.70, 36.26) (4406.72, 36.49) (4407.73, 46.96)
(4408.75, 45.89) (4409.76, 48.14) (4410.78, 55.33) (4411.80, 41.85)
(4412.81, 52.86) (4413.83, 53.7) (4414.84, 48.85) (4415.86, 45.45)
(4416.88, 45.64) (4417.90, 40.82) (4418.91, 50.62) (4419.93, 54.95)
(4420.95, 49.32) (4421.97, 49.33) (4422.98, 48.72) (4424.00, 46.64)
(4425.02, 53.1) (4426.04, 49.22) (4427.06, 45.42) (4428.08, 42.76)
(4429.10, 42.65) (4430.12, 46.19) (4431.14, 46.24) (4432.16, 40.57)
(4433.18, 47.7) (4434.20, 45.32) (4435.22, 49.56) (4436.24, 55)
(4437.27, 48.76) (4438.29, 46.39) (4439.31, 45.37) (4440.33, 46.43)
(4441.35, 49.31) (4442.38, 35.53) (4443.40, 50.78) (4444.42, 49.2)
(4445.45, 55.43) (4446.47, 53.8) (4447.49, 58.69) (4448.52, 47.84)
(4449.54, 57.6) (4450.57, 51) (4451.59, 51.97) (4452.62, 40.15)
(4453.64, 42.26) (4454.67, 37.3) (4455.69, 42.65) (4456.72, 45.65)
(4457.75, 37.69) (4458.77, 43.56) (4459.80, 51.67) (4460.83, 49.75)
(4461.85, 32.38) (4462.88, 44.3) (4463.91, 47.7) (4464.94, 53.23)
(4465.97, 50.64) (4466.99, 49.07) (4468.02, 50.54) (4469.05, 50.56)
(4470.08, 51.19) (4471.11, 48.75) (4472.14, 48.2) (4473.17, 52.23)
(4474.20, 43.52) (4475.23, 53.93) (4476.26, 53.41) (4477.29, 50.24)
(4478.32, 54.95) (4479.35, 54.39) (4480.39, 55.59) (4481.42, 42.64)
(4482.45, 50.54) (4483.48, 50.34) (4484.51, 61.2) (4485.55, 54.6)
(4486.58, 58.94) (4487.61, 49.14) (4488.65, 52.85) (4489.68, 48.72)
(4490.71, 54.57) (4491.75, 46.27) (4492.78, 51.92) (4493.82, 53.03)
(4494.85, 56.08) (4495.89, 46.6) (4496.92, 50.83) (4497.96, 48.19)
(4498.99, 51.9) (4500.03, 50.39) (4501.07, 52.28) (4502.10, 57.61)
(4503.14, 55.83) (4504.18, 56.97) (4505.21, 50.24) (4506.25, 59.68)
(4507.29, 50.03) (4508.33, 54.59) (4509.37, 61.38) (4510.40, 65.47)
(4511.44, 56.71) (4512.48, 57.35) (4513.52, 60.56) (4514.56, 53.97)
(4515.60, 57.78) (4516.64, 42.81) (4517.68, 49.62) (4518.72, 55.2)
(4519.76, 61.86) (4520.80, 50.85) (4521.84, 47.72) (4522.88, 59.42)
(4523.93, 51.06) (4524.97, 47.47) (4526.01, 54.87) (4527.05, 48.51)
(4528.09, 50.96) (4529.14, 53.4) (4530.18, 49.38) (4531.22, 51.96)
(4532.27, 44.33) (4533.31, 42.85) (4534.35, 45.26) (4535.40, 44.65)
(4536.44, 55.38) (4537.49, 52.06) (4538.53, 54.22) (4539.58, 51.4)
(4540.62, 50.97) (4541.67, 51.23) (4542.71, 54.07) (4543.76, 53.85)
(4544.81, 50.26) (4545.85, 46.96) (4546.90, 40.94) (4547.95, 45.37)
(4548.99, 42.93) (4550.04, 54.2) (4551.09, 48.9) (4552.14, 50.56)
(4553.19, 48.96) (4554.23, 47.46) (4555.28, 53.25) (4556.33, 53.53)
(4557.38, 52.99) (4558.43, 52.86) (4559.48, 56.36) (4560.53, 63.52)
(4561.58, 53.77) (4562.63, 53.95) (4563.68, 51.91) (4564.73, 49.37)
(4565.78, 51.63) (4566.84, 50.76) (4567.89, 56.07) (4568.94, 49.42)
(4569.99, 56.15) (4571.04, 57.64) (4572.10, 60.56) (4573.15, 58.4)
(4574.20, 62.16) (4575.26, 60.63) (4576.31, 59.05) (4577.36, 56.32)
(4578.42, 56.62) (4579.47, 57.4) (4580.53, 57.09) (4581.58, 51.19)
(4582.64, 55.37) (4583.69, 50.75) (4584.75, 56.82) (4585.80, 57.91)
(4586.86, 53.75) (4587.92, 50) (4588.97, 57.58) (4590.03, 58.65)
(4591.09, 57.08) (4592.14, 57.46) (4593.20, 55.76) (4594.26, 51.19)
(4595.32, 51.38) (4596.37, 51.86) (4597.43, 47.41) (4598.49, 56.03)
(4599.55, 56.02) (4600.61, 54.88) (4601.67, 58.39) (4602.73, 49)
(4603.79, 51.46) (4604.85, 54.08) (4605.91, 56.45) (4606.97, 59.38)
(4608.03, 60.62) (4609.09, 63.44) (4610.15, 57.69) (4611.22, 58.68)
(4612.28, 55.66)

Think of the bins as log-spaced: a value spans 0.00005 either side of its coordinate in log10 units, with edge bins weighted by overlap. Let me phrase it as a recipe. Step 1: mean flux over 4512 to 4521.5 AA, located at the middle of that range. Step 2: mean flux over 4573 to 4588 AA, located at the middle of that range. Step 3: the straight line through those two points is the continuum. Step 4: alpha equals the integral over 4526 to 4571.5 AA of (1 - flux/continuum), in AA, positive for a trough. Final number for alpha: 3.5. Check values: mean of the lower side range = 54.3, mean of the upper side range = 56.3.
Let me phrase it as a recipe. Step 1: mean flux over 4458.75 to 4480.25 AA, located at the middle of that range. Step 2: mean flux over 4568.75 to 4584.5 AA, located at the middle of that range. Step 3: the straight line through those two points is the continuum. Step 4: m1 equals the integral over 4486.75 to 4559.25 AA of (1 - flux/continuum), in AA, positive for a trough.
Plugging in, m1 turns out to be 1.6 AA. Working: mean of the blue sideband 49.5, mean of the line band 51.9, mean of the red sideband 56.7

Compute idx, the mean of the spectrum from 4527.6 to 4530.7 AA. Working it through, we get 51.2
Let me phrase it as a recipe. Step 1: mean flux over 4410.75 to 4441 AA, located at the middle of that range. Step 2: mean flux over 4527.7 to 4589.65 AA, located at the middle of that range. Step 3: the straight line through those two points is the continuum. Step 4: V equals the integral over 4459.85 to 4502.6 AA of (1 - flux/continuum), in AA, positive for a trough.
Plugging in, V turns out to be -0.9 AA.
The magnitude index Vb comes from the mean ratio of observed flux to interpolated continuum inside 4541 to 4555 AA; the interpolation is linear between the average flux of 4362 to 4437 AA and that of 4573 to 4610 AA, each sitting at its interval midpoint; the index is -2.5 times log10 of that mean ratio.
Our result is 0.094 mag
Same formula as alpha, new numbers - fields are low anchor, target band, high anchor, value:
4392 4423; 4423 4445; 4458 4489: 0.6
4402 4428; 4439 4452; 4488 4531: -0.4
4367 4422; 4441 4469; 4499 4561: 0.3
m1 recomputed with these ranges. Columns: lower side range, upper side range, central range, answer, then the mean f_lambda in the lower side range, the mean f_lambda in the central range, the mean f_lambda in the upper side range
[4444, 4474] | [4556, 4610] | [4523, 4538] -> 0.7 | 48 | 49.7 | 55.4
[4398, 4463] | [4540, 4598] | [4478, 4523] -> -3.1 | 46.8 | 53.6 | 53.5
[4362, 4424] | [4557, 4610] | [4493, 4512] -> -1.2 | 45.2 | 54.3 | 55.4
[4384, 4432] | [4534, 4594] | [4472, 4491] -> -1.1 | 45.6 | 52.2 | 53.4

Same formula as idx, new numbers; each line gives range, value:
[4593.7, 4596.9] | 51.6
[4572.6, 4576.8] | 60.1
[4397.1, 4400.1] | 47.5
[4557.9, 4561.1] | 57.5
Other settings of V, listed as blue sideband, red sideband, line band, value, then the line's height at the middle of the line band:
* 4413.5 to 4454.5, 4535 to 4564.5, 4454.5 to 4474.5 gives 0.9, 48.9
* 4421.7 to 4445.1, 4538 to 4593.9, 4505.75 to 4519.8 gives -1.4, 51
